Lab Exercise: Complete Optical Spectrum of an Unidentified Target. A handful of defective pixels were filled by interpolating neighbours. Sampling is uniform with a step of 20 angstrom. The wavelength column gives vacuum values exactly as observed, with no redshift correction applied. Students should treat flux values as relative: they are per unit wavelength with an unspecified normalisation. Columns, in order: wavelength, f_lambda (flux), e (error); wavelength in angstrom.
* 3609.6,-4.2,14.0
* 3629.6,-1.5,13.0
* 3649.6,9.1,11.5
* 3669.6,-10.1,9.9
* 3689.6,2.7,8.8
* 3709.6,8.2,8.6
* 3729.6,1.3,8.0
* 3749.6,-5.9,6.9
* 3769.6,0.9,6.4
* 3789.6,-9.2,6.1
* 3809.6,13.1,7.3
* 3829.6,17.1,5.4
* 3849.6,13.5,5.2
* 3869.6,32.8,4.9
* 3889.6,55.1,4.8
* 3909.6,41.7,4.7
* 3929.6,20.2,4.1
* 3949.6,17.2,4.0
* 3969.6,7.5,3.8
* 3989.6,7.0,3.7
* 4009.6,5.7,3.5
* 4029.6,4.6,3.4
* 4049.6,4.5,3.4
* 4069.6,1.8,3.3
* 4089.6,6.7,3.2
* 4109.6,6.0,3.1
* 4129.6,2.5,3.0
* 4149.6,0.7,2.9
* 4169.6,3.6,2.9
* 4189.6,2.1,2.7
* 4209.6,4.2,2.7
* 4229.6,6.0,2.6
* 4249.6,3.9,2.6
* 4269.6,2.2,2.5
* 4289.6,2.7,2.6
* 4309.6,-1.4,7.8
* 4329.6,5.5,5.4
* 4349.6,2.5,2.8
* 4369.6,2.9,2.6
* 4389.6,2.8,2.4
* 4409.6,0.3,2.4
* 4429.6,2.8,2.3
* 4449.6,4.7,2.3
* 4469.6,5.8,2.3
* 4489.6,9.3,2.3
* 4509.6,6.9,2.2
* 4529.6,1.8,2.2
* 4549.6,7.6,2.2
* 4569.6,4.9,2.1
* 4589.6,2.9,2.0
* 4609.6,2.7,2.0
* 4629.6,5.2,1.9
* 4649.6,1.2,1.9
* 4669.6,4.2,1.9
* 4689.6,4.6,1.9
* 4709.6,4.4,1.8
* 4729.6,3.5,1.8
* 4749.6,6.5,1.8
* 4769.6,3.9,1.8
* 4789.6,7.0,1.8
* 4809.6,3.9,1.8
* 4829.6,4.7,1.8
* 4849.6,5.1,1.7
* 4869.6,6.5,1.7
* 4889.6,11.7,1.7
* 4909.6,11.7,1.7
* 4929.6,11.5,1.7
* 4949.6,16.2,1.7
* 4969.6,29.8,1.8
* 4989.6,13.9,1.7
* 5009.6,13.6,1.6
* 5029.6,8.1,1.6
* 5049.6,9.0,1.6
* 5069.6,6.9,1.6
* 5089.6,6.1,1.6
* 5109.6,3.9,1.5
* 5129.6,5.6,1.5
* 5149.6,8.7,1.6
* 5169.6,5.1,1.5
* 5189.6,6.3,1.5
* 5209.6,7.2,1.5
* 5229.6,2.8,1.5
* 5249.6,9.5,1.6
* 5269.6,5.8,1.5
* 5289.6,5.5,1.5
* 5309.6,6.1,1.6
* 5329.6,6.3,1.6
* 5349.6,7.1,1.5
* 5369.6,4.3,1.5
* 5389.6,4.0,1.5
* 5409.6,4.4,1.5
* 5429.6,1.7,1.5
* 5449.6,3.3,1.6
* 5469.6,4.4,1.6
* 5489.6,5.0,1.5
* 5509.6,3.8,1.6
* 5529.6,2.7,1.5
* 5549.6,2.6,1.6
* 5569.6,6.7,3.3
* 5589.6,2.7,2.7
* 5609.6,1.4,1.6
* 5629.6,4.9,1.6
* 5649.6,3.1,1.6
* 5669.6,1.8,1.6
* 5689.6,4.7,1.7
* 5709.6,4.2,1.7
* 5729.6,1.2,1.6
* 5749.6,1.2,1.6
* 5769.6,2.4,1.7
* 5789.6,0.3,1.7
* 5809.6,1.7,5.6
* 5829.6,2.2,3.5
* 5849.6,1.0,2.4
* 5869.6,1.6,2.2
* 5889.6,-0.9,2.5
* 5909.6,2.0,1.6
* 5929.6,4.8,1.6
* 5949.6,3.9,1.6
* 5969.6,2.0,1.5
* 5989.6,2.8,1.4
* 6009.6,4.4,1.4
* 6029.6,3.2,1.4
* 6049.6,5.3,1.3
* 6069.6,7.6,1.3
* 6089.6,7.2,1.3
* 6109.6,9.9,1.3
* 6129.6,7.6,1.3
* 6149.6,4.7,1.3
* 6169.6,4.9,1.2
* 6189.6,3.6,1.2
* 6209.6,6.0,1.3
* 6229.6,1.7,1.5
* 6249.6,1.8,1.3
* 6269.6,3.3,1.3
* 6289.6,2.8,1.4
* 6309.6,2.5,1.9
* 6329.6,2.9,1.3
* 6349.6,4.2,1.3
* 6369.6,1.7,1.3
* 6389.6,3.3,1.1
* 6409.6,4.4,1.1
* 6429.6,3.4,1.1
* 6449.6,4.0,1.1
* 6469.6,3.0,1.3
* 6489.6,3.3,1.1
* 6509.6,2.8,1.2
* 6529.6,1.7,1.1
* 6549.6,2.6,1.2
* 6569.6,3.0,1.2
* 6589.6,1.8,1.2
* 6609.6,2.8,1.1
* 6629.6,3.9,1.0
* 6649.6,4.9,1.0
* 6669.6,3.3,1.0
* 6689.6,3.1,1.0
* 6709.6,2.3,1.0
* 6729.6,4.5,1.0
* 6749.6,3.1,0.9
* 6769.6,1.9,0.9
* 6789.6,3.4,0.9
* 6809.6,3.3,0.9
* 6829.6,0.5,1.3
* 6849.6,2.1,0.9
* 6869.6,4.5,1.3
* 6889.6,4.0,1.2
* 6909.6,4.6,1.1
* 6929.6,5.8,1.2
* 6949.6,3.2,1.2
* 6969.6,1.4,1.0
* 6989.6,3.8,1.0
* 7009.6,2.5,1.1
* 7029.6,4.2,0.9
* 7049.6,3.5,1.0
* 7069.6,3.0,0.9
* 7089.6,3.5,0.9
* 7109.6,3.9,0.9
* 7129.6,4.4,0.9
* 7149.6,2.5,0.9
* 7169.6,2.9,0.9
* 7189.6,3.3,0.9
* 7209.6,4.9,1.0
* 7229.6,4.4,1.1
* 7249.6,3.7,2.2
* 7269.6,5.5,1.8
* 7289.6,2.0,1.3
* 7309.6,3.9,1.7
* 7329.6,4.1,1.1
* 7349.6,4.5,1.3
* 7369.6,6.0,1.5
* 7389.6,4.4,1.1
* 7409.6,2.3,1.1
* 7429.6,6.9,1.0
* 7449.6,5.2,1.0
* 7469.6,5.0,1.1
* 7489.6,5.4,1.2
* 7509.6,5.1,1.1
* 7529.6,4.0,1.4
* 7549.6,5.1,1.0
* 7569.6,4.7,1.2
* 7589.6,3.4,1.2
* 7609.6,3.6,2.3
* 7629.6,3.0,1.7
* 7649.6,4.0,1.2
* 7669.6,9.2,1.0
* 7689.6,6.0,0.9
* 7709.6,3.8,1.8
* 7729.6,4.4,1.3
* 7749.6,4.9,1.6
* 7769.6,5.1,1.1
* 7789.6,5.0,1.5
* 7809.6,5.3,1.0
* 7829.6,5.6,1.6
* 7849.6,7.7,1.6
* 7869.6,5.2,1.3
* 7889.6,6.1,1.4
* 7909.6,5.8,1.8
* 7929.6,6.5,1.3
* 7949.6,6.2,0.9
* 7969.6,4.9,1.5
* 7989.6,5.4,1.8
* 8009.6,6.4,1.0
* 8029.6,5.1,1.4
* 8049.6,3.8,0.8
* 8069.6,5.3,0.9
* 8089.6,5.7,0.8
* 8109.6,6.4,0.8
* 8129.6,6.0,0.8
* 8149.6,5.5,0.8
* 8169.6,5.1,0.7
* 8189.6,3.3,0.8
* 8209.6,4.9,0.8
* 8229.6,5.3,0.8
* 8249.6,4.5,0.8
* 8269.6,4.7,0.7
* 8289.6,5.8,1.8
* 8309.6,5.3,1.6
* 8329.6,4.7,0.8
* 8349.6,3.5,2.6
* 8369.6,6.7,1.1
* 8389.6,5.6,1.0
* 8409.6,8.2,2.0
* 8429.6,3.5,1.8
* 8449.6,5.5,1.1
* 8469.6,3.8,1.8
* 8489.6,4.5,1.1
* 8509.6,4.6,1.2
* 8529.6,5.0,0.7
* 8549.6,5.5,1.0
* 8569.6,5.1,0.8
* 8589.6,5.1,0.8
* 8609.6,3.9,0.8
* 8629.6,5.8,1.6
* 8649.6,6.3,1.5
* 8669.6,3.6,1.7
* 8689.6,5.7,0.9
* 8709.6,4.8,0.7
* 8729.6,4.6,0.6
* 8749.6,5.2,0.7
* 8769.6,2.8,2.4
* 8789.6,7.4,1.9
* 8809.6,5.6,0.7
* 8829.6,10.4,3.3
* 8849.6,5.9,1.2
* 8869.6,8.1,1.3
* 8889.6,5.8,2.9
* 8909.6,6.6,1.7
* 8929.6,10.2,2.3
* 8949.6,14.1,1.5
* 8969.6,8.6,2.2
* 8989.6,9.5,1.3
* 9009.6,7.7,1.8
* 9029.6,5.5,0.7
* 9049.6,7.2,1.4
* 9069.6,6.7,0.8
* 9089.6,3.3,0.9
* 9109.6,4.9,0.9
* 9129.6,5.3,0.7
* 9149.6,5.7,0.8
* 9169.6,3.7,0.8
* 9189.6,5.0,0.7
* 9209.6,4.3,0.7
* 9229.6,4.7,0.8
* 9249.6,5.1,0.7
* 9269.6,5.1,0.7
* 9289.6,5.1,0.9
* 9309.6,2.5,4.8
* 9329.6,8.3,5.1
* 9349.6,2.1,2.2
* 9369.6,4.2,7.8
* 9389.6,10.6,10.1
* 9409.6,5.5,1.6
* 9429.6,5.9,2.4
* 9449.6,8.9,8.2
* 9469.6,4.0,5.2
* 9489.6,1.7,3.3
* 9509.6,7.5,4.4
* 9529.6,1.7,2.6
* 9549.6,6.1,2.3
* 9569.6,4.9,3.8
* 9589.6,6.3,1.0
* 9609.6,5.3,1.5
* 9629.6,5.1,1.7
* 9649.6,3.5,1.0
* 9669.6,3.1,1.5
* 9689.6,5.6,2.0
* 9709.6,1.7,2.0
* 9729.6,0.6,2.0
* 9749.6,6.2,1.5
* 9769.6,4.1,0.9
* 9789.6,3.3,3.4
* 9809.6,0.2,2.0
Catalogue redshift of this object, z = 2.203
